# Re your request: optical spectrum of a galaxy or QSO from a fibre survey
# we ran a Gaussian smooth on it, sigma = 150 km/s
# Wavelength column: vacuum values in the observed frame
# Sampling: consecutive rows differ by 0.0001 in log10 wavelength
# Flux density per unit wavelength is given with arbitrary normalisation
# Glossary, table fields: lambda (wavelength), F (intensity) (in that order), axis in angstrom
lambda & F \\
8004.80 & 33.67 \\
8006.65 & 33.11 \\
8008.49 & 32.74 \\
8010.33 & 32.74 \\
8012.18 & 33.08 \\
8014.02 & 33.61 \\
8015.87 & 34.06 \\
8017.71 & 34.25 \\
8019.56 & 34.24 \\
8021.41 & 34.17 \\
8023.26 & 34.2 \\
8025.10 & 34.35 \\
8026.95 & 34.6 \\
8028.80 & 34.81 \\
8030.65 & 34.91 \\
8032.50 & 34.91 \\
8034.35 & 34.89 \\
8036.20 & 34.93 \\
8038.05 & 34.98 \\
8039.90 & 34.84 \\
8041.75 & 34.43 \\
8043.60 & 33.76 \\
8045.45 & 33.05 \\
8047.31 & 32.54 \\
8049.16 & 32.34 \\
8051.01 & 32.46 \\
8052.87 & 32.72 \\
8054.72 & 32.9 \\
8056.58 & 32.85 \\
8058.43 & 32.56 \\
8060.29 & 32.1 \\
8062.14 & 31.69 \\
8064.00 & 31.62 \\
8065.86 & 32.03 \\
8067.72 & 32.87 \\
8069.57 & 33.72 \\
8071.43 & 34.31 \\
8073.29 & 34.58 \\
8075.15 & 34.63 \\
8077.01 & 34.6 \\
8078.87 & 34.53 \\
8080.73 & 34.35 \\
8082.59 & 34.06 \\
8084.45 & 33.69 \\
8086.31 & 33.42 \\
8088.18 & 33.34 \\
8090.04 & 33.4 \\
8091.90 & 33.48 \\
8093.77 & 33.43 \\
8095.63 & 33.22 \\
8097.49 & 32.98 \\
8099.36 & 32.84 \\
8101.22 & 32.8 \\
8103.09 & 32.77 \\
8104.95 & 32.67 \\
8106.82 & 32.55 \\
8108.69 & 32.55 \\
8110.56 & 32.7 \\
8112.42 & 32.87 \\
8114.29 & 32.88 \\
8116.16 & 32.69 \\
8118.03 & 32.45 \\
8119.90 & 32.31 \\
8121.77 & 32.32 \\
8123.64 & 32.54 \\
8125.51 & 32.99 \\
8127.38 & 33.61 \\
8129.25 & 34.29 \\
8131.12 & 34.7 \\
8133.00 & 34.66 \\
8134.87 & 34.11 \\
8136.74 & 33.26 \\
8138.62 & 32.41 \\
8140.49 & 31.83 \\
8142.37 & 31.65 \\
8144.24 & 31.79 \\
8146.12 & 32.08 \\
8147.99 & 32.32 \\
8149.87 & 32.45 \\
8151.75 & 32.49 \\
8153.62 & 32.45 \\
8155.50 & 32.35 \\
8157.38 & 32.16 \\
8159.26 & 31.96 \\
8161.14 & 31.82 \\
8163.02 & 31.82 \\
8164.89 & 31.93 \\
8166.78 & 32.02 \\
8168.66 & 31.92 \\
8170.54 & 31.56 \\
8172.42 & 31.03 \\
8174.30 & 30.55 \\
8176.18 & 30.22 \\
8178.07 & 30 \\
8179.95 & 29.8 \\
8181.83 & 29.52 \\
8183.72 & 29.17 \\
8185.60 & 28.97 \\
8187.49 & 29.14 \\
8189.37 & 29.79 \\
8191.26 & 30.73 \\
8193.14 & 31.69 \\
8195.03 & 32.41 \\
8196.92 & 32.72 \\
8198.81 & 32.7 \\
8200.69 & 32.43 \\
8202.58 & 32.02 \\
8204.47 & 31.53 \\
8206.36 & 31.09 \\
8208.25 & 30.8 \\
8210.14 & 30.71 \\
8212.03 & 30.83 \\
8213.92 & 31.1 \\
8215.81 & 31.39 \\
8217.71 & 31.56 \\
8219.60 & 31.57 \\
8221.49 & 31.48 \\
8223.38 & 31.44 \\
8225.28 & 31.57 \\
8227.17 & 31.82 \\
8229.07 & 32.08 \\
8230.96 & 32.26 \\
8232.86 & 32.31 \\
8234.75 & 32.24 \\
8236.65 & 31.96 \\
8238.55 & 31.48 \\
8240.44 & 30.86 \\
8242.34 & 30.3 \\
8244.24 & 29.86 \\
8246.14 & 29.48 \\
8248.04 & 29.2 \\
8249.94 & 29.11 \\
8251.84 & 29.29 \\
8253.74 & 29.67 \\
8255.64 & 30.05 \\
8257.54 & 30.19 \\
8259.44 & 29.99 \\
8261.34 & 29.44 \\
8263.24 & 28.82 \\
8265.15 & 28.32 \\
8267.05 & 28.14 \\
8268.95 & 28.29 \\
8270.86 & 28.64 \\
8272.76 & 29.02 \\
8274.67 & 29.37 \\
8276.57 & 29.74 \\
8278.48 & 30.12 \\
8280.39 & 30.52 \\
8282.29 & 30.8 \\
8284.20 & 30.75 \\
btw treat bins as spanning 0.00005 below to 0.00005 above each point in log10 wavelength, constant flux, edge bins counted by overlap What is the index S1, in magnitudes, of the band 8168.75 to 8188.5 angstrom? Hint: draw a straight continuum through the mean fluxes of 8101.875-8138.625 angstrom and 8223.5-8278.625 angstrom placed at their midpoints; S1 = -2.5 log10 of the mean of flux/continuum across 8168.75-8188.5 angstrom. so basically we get 0.06 mag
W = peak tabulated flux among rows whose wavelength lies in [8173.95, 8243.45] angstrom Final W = 32.72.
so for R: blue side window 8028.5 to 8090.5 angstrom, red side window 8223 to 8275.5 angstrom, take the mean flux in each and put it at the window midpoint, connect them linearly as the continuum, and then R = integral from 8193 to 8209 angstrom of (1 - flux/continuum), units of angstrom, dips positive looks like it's -0.47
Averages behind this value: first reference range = 33.6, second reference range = 30.2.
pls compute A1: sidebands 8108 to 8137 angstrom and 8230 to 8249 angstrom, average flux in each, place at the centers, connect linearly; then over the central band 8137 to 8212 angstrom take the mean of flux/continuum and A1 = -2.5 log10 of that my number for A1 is 0.03 mag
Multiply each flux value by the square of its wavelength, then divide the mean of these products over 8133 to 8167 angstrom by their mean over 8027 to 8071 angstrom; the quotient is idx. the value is 1.0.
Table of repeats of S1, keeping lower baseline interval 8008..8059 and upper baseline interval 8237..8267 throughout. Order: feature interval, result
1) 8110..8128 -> -0.02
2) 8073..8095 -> -0.03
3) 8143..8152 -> -0.02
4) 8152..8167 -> -0.02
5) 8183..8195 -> 0.03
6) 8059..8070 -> 0.03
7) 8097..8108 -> -0.01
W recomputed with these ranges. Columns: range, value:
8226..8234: 32.31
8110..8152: 34.7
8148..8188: 32.49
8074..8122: 34.63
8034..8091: 34.98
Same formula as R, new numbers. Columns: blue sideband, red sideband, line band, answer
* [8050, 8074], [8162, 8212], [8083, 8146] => -1.9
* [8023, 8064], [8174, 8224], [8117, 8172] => -1.1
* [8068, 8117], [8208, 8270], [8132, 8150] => -0.1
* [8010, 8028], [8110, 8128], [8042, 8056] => 0.3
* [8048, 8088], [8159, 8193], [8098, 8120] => -0.3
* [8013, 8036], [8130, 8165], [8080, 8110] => 0.1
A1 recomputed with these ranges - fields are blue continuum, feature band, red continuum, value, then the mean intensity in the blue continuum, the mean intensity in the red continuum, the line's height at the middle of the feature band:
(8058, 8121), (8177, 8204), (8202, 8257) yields 0.03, 33.1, 31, 31.6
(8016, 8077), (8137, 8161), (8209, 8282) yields -0.01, 33.7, 30.4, 32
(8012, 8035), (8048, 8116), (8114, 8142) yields 0.02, 34.3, 33.1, 33.7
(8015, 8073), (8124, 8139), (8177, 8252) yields -0.05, 33.6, 31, 32.3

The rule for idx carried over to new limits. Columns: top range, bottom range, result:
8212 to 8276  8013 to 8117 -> 0.95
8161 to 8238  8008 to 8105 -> 0.96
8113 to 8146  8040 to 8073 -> 1.02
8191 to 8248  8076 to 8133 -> 0.97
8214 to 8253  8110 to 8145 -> 0.97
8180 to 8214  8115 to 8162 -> 0.96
